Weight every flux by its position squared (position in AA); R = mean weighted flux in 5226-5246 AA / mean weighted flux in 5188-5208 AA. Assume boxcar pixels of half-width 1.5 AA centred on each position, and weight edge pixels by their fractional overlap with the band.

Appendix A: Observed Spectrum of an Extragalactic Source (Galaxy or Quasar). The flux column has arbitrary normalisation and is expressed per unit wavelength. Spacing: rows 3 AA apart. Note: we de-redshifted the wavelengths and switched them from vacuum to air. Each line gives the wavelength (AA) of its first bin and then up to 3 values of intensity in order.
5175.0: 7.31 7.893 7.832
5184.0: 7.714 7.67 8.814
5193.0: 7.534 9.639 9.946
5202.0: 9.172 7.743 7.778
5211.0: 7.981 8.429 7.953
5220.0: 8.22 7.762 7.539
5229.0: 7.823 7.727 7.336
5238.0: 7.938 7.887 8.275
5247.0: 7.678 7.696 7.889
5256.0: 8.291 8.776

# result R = 0.91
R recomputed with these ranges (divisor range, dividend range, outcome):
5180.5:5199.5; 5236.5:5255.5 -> 0.96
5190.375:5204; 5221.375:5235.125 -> 0.86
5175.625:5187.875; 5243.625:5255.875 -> 1.05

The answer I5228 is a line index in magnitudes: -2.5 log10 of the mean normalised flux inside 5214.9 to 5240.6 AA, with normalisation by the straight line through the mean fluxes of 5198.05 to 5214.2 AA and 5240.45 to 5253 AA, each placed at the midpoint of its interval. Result 0.05 mag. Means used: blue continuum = 8.47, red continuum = 7.88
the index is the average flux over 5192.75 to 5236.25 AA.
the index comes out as 8.2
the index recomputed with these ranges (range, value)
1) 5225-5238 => 7.65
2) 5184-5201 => 8.65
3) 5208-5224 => 8.05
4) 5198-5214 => 8.47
